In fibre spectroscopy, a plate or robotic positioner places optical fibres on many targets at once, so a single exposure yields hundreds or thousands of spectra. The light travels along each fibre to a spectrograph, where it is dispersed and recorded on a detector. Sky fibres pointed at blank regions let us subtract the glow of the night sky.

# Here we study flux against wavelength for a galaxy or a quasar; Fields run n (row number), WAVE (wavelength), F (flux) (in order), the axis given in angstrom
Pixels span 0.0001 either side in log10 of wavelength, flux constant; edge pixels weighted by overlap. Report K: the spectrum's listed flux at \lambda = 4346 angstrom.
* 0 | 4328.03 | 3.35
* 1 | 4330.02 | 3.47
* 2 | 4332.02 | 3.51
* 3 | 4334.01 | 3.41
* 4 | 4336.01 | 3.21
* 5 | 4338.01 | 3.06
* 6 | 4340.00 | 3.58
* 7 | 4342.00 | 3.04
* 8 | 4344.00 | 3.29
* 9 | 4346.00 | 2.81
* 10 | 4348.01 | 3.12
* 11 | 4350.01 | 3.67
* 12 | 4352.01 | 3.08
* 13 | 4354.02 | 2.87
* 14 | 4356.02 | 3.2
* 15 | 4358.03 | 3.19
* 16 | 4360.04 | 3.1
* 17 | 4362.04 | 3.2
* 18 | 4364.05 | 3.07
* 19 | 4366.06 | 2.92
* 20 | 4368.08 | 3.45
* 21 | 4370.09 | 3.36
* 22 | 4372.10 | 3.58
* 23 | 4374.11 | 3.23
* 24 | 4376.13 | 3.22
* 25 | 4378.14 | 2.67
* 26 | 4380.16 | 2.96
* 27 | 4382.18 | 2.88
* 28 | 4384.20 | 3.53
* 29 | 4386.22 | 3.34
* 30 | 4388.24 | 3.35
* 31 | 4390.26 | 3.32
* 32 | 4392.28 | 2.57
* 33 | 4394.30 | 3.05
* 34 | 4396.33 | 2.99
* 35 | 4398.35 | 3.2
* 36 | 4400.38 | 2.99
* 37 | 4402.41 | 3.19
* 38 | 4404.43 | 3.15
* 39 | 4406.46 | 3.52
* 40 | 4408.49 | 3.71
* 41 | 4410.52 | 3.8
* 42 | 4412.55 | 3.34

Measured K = 2.81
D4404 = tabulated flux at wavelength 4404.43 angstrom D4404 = 3.15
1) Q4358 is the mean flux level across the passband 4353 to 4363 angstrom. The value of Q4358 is 3.11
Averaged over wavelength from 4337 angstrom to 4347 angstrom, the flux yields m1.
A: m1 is 3.16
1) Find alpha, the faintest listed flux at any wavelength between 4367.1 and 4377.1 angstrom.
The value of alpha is 3.22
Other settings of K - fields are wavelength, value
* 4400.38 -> 2.99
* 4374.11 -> 3.23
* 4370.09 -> 3.36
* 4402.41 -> 3.19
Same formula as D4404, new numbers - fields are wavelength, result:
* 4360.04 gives 3.1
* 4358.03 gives 3.19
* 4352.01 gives 3.08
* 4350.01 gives 3.67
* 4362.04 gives 3.2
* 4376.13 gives 3.22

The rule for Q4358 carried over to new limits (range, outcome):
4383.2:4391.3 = 3.38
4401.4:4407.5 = 3.29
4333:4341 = 3.32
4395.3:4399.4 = 3.09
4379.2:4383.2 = 2.92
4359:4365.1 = 3.12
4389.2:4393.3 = 2.96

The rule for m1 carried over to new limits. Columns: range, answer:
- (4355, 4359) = 3.19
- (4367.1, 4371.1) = 3.41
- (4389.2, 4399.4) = 3.03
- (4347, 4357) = 3.19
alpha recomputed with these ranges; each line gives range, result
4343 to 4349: 2.81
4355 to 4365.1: 3.07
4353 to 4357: 2.87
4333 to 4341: 3.06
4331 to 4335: 3.41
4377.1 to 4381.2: 2.67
